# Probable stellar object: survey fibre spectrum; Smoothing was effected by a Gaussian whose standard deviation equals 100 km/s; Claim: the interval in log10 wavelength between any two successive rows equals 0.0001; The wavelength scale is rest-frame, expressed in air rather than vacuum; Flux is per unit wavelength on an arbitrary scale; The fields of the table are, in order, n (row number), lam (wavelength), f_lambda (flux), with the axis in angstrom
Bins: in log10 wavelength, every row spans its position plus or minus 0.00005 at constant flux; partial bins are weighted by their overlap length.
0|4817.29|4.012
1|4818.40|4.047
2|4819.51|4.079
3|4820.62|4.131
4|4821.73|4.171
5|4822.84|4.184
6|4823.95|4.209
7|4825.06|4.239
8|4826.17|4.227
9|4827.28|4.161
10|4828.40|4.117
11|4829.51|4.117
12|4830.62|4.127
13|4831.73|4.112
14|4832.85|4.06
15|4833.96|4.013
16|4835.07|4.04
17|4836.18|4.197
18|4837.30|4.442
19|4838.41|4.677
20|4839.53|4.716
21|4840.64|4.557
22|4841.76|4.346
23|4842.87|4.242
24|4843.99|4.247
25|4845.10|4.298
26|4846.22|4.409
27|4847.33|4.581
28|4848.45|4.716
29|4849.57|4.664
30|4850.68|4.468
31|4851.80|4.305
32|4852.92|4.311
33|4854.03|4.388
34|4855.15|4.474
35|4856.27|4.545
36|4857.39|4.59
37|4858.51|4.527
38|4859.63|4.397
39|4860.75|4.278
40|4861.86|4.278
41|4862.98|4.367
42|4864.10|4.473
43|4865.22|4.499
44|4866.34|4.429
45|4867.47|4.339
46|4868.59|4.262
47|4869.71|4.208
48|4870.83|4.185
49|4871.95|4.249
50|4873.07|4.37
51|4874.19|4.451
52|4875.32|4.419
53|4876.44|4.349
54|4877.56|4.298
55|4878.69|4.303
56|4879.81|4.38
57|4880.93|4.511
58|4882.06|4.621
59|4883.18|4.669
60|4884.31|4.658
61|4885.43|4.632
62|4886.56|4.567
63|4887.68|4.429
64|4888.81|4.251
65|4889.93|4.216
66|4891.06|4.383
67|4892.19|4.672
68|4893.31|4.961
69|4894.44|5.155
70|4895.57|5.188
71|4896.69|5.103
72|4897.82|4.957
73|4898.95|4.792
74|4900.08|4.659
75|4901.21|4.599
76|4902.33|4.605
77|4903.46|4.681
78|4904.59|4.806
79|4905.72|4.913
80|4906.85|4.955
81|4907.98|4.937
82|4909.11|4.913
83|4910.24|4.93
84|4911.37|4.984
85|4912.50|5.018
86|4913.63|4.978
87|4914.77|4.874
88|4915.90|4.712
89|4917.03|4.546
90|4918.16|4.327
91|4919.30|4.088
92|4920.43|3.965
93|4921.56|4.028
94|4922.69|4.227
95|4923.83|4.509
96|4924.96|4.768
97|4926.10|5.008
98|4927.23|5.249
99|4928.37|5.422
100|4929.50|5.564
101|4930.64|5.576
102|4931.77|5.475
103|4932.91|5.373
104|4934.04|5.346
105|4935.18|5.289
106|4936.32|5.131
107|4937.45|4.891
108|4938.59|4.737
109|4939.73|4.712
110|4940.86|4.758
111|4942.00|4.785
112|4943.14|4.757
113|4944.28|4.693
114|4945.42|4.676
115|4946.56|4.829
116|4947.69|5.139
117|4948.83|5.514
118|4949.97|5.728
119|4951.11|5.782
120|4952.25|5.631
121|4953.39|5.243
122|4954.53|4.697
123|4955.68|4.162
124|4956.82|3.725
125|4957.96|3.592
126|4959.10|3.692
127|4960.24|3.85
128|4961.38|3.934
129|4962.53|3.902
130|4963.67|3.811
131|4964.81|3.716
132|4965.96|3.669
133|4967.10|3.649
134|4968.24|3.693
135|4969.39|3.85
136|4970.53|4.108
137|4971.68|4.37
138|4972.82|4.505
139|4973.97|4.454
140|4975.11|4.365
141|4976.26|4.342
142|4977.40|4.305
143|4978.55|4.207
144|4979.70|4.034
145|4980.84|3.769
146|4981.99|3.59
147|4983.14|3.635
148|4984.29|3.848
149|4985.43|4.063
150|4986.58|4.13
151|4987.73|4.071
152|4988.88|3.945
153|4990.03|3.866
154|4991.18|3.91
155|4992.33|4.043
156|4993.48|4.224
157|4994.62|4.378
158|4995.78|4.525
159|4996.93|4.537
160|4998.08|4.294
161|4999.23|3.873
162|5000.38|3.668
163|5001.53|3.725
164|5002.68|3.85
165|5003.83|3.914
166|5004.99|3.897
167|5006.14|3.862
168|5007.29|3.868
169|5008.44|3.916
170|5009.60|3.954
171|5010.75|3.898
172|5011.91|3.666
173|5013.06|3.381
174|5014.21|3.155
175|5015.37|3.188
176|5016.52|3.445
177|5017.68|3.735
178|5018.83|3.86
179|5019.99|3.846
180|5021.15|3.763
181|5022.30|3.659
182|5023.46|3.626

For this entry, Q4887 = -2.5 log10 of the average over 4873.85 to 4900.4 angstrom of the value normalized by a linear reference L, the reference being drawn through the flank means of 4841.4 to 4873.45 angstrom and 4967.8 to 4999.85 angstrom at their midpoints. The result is -0.07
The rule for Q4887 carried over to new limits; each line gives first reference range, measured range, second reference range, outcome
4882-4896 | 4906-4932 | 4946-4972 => -0.07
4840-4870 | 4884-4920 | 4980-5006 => -0.11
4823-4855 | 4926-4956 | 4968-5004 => -0.23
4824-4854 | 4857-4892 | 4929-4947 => 0.04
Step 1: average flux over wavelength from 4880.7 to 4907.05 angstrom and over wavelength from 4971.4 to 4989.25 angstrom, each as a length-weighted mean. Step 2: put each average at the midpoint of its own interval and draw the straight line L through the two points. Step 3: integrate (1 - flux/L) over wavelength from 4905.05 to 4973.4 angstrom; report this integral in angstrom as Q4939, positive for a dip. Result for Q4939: -4.2 angstrom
